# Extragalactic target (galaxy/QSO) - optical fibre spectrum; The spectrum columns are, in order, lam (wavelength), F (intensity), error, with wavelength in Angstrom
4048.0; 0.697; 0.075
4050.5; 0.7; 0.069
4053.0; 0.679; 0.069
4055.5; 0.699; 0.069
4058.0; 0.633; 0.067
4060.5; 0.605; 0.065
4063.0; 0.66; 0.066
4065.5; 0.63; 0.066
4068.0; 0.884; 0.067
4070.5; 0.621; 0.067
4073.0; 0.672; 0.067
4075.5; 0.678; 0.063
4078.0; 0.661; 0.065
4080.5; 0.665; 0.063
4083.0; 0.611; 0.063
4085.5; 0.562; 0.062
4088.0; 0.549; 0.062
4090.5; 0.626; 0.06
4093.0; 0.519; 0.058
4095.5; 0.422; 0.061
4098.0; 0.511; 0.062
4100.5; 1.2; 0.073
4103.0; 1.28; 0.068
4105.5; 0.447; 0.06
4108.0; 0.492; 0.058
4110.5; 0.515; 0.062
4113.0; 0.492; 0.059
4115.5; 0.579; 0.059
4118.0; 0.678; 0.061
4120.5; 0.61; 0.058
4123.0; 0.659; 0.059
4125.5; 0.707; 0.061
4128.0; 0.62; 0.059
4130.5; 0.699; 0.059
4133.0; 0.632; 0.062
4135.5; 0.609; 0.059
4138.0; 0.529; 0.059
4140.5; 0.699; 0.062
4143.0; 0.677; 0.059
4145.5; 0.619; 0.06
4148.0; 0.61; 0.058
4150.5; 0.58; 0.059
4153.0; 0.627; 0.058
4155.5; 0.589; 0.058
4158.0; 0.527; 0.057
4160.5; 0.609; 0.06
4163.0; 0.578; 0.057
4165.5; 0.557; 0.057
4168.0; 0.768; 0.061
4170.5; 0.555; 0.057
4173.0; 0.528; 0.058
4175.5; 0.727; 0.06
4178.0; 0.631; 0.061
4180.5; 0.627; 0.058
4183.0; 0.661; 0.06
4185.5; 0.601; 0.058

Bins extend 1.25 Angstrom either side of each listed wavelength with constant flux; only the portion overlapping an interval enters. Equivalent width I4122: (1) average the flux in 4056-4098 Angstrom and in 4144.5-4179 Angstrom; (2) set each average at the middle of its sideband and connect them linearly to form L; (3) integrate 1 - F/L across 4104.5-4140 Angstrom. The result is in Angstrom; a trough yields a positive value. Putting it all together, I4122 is 1.2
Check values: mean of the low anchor 0.623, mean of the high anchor 0.607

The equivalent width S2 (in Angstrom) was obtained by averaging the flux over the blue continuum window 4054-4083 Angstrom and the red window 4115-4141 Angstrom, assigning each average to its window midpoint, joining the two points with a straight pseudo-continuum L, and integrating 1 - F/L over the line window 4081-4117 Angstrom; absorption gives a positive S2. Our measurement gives 1.32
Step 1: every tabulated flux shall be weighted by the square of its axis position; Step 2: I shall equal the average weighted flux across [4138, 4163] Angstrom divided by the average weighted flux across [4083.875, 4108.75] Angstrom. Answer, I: 0.9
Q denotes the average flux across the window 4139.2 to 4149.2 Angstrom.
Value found 0.651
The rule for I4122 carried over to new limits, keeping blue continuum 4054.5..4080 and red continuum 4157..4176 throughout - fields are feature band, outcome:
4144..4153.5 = 0.09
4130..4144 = -0.30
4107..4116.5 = 1.82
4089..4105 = -2.22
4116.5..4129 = -0.40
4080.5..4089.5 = 0.99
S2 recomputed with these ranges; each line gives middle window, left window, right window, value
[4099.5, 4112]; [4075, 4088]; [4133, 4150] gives -3.0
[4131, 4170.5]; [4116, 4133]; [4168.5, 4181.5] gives 1.5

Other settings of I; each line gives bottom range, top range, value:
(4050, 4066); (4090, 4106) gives 1.14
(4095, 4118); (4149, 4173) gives 0.91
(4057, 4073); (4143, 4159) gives 0.93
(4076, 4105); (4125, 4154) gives 0.94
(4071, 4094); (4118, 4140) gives 1.06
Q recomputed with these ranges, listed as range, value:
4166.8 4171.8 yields 0.659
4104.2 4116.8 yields 0.509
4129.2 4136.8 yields 0.646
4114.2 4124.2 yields 0.631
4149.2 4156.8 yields 0.598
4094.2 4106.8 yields 0.77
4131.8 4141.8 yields 0.617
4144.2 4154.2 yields 0.609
